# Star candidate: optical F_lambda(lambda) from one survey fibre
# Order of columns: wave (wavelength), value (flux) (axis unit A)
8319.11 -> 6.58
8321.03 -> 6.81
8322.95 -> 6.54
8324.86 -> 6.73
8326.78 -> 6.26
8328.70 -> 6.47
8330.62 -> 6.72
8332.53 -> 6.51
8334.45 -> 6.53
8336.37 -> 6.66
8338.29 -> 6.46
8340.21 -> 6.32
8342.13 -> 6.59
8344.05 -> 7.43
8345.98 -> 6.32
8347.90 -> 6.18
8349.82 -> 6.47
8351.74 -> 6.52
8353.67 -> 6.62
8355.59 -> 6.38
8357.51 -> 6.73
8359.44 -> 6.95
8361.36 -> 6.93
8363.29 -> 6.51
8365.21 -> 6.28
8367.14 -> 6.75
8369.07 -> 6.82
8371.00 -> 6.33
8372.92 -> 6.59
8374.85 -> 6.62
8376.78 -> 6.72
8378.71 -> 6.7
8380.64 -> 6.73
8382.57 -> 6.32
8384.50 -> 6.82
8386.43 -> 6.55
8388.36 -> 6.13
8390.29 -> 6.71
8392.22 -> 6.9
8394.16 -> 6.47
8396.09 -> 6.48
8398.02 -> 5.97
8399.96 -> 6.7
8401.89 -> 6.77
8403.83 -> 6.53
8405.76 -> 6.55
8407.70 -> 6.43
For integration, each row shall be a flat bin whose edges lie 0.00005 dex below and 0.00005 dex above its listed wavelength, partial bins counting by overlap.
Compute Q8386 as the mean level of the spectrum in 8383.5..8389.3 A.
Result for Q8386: 6.5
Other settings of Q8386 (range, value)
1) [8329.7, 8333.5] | 6.63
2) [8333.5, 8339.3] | 6.55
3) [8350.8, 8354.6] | 6.56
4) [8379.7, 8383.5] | 6.53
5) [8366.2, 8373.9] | 6.62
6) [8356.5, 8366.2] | 6.68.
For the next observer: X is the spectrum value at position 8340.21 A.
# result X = 6.32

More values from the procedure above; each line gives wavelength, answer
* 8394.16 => 6.47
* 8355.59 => 6.38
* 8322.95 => 6.54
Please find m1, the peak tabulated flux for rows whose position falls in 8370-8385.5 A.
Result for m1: 6.82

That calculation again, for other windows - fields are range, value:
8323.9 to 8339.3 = 6.73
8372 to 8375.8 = 6.62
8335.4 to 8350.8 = 7.43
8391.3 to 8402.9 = 6.9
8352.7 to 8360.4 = 6.95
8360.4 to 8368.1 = 6.93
